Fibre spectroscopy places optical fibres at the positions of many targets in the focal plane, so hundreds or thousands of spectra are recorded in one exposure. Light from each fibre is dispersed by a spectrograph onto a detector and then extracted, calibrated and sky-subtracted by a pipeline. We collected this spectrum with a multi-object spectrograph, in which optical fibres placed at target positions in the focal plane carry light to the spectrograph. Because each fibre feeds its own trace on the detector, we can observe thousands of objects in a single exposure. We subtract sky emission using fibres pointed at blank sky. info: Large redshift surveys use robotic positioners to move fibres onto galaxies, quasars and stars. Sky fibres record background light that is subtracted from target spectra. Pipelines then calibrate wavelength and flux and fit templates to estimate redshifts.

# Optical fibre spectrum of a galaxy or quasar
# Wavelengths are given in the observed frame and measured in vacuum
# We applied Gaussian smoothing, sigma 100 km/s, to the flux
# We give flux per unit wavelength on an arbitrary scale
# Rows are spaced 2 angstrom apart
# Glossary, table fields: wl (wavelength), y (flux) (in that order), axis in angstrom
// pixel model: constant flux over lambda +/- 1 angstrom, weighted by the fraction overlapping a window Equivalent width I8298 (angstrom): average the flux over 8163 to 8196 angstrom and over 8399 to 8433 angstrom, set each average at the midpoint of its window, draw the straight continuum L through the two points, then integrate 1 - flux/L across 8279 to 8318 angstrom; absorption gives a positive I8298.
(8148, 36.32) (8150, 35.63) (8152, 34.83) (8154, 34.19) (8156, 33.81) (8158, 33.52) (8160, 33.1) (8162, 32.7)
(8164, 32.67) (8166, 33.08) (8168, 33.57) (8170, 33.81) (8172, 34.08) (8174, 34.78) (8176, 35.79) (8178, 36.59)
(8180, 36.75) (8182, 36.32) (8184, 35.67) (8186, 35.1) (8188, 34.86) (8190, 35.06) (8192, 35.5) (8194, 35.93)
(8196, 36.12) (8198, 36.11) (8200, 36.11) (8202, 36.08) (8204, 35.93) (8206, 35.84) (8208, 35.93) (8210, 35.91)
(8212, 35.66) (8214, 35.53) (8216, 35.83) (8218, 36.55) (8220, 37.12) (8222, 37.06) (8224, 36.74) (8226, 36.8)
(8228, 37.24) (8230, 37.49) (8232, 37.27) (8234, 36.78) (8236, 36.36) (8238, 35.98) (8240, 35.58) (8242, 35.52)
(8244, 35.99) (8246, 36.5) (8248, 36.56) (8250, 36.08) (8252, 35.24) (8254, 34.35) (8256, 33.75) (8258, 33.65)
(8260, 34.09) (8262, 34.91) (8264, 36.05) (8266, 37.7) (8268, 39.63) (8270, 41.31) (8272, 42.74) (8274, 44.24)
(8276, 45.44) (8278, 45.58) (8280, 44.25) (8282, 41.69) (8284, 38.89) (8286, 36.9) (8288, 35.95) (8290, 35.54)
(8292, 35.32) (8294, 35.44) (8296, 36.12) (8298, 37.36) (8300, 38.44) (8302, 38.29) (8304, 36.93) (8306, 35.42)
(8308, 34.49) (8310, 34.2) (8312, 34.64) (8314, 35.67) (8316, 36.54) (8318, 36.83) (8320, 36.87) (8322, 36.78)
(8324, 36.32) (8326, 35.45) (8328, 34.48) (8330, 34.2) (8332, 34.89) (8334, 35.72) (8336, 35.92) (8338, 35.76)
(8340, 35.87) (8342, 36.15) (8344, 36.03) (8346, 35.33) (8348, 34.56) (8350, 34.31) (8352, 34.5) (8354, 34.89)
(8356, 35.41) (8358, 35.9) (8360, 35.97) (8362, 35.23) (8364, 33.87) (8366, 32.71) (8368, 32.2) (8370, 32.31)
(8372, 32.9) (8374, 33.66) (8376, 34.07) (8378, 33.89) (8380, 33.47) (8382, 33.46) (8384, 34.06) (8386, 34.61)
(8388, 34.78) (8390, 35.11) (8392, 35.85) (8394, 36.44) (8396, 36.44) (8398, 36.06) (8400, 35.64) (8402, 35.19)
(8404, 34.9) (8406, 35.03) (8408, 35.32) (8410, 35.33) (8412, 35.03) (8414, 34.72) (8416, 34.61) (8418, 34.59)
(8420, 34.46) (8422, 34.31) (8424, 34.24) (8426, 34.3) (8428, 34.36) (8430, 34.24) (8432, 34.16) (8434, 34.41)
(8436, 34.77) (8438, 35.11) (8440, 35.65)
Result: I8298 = -2.3 angstrom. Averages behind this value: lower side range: 35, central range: 36.9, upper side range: 34.7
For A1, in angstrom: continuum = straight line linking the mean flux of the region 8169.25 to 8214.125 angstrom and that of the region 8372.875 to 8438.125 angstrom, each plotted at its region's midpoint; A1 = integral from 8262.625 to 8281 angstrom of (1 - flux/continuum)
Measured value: -3.4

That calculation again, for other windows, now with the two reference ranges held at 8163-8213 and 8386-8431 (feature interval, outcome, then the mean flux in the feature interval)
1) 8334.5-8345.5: -0.24 angstrom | 35.9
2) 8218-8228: -0.46 angstrom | 36.9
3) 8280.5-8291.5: -0.87 angstrom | 38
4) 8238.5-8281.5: -3.47 angstrom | 38.1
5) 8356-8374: 0.58 angstrom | 34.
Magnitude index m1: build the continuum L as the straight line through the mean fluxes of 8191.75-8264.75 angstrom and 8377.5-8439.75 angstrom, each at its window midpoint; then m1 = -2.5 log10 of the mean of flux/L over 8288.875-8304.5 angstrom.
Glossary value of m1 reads -0.03 mag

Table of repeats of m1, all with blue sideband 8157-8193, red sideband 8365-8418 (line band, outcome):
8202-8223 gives -0.047 mag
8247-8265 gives -0.012 mag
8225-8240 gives -0.066 mag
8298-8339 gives -0.042 mag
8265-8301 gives -0.147 mag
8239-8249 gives -0.044 mag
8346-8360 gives -0.015 mag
